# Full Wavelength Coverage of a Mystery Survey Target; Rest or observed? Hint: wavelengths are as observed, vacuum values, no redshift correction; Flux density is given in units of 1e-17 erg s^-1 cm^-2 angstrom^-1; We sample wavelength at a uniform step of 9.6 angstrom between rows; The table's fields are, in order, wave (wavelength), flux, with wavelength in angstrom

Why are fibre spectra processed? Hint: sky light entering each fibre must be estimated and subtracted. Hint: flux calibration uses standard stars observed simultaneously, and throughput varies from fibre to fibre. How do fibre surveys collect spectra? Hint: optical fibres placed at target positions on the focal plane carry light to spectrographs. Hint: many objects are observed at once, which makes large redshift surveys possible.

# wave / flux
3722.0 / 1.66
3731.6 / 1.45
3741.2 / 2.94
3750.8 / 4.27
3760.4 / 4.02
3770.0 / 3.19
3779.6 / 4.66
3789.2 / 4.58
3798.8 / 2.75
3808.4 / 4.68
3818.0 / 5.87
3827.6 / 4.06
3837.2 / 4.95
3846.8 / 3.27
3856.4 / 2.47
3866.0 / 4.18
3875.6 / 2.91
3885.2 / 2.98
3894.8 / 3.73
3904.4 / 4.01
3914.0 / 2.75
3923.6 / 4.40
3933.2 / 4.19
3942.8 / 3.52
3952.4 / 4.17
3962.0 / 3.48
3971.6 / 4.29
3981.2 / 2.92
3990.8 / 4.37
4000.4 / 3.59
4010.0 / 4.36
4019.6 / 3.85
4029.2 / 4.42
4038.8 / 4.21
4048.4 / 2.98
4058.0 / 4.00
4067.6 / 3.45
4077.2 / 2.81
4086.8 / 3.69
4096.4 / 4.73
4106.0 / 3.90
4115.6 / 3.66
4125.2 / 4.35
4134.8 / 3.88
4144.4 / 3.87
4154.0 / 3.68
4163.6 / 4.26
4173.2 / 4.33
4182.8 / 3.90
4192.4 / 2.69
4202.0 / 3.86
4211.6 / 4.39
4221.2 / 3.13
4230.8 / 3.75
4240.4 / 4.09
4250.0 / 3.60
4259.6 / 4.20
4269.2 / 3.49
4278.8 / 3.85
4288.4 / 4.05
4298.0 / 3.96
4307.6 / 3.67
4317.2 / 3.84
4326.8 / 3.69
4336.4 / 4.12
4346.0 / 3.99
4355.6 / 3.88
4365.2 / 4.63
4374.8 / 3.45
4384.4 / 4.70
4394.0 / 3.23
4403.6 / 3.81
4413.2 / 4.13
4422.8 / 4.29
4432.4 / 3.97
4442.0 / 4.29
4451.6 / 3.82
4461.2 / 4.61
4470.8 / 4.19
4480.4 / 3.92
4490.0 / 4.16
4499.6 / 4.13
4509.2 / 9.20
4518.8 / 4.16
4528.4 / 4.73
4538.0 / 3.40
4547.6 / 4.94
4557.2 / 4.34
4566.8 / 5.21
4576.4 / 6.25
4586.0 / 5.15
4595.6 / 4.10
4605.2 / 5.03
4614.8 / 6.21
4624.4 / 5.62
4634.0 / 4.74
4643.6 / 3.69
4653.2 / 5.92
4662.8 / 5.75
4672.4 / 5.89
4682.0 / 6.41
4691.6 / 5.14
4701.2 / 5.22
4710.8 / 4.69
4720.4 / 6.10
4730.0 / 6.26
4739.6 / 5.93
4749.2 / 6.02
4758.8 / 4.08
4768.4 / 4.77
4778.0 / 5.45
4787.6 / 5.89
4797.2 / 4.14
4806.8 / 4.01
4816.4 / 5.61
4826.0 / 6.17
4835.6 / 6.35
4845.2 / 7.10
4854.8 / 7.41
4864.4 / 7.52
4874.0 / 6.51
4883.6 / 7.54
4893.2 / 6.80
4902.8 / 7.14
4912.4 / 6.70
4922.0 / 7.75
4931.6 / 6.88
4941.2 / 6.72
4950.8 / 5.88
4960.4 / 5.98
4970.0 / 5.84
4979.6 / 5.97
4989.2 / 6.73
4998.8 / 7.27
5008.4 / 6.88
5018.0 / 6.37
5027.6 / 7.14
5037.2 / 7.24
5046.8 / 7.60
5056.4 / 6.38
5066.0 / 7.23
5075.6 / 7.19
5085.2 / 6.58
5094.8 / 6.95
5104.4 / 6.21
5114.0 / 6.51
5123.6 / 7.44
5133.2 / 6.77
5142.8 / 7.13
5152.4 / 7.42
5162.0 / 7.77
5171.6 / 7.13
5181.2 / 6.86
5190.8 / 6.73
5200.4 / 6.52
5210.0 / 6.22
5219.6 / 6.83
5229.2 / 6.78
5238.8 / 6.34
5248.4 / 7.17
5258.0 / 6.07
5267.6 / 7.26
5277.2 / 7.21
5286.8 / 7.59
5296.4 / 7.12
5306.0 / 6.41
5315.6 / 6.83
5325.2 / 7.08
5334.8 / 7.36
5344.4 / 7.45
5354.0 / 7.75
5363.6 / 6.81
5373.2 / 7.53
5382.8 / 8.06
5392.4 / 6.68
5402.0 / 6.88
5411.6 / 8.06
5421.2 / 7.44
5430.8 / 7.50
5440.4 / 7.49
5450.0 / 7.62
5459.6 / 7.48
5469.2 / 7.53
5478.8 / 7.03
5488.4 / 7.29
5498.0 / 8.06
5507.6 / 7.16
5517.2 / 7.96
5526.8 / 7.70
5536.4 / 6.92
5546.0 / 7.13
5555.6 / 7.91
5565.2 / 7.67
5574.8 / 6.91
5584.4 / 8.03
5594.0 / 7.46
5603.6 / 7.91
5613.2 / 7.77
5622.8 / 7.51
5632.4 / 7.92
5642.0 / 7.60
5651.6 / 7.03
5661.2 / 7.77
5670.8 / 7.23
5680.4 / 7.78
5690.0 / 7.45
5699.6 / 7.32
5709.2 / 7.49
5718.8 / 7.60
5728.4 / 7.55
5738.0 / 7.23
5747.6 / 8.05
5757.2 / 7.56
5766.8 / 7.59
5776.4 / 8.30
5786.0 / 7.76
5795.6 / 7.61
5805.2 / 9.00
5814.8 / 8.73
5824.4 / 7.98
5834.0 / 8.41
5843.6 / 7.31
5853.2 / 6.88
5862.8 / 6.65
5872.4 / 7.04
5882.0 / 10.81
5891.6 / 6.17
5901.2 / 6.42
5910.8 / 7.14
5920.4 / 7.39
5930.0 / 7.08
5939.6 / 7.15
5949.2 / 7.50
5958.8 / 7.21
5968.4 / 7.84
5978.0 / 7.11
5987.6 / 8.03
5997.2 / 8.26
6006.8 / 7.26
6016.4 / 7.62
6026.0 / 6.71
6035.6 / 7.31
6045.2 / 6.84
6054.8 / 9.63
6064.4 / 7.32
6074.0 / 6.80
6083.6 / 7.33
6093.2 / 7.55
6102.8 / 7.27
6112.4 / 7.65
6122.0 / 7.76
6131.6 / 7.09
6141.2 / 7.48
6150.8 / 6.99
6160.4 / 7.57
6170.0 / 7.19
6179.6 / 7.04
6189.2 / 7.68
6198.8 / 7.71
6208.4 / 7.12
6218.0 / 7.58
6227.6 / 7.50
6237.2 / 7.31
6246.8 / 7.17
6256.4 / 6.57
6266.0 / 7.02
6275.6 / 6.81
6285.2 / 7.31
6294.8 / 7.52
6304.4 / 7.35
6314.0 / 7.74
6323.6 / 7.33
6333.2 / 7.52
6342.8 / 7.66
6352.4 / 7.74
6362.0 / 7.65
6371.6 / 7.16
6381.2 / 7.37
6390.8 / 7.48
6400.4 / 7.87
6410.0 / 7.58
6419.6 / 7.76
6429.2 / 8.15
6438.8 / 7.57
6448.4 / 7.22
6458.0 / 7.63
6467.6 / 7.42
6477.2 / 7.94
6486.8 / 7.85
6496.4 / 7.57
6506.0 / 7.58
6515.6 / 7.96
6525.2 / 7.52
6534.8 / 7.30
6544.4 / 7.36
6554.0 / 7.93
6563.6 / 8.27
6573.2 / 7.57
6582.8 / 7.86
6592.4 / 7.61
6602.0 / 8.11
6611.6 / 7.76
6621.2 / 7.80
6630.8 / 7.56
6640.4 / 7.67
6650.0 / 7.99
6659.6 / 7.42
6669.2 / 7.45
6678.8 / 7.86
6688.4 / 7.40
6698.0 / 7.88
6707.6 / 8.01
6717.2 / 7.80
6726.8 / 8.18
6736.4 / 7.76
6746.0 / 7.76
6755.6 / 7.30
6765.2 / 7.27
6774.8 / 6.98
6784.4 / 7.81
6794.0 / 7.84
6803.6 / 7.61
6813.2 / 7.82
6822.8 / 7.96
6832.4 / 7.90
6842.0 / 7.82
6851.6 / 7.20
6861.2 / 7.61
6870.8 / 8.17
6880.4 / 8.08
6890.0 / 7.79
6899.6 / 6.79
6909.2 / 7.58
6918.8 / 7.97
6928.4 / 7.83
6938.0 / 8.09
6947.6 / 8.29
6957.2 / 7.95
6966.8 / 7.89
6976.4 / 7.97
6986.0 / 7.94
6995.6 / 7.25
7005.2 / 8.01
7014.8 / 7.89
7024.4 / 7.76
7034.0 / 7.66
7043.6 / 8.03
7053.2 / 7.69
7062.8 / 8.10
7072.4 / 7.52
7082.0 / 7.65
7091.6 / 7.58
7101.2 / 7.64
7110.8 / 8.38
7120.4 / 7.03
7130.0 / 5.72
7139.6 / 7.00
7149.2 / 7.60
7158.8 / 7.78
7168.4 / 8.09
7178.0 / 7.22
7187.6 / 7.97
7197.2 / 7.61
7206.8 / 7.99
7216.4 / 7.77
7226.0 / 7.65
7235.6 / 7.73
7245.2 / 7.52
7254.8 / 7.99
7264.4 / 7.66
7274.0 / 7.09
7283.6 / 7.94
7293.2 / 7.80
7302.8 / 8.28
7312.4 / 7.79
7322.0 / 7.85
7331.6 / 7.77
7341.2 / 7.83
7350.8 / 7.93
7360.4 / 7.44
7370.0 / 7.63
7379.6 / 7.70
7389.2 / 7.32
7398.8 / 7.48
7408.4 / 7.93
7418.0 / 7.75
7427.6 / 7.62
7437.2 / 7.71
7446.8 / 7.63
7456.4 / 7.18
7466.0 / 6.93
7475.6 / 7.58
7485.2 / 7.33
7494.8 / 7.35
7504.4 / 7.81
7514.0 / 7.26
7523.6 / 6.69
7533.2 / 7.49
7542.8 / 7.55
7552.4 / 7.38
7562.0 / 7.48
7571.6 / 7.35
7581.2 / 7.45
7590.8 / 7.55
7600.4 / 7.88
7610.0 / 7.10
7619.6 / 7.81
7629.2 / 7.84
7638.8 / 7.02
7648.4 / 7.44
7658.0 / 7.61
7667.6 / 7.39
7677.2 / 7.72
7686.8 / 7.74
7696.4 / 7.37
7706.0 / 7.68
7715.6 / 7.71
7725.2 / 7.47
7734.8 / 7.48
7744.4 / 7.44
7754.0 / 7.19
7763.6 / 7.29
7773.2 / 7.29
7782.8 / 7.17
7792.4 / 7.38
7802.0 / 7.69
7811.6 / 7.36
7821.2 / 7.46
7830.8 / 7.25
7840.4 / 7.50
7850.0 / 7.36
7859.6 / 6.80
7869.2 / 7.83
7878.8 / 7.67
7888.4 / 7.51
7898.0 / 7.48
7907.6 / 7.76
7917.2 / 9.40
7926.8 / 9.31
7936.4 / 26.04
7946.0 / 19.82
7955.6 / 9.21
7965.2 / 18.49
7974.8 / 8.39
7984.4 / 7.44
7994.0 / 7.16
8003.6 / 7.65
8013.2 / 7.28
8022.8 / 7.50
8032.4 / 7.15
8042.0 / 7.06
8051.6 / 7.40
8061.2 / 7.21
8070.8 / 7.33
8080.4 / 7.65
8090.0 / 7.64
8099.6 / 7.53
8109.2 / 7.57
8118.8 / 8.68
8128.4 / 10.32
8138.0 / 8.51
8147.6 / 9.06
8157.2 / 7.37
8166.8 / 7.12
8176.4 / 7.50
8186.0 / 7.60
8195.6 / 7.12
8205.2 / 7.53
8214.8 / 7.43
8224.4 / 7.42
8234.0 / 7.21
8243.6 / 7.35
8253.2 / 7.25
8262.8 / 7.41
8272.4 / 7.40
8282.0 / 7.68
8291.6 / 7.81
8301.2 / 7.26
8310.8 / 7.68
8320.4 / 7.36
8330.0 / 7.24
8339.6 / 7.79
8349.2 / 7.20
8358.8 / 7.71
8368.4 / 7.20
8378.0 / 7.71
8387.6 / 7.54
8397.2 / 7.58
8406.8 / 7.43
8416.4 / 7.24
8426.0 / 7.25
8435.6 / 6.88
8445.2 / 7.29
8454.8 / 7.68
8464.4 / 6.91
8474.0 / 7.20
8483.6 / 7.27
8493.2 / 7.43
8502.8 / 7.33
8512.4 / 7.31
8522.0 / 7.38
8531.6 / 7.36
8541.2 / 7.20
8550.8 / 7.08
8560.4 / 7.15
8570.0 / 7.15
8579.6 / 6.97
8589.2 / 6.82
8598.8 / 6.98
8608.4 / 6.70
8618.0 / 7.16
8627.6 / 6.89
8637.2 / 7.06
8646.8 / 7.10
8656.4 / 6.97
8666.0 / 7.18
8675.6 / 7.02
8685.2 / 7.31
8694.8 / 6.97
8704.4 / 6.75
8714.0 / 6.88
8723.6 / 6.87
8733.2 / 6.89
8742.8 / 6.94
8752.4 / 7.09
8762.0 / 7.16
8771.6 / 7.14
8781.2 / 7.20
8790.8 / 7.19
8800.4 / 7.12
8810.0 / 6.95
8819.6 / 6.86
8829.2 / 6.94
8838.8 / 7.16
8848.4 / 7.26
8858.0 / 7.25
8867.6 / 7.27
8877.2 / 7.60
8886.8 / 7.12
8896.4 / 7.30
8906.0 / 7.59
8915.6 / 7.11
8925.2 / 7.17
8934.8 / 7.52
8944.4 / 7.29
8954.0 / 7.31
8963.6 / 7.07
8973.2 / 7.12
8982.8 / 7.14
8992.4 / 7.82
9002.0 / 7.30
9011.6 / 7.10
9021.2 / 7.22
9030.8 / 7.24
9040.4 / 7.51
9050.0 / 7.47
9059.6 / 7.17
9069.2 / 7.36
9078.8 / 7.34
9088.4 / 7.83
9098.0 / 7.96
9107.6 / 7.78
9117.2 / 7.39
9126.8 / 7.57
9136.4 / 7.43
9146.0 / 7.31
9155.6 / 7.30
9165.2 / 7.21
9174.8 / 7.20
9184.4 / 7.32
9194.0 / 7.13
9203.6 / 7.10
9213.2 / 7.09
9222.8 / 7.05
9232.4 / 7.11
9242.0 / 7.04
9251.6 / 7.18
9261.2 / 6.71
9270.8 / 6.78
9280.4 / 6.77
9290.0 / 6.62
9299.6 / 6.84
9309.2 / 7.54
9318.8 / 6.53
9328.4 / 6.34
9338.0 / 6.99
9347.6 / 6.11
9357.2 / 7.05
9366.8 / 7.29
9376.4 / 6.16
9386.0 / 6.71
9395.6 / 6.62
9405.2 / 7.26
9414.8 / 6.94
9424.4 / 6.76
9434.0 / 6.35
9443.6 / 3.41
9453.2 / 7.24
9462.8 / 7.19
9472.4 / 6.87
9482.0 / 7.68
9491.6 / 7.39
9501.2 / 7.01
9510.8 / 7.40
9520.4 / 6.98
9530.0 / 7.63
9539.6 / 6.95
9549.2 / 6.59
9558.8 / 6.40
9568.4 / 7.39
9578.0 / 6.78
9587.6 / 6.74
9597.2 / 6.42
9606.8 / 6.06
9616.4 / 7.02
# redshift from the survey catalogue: 0.21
